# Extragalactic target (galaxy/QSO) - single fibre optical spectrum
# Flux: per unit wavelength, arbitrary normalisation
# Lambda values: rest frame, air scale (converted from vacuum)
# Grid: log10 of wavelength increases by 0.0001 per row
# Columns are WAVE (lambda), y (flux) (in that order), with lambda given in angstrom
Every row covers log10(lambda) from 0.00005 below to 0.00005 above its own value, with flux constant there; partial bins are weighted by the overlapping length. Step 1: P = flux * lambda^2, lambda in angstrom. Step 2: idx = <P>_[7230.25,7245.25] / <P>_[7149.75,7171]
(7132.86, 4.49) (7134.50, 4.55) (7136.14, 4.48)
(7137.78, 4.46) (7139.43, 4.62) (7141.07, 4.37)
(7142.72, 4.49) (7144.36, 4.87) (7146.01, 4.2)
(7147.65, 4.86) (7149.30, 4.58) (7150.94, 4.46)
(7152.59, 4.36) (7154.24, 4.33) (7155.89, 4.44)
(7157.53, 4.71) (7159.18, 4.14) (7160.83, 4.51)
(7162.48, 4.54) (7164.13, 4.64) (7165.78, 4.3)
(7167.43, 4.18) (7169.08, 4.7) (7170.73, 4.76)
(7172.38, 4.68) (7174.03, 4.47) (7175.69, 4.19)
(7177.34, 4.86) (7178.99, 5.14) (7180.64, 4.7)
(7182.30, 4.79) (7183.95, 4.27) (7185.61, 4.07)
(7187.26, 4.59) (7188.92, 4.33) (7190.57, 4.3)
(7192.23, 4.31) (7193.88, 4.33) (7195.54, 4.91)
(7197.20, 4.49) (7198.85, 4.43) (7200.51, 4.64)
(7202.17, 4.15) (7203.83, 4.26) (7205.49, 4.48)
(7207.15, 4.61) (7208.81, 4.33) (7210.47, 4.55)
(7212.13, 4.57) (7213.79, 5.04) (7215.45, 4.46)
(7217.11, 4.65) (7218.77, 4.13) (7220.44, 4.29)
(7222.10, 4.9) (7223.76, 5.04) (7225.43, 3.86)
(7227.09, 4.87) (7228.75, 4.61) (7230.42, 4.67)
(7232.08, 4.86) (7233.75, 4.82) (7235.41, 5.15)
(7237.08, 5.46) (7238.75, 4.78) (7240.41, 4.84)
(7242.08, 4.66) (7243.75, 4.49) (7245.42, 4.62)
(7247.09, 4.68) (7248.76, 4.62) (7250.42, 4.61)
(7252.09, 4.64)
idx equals 1.11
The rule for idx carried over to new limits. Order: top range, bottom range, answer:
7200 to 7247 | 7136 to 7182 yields 1.04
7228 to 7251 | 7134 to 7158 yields 1.09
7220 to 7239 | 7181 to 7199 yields 1.09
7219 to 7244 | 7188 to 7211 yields 1.08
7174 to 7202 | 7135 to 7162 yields 1.01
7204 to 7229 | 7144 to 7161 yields 1.03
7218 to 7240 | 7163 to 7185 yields 1.05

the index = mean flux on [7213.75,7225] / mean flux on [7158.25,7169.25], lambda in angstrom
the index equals 1.0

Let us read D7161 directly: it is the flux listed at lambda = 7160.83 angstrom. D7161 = 4.51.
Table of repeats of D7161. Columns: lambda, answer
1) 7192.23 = 4.31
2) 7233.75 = 4.82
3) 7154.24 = 4.33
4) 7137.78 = 4.46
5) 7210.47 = 4.55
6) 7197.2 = 4.49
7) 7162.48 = 4.54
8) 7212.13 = 4.57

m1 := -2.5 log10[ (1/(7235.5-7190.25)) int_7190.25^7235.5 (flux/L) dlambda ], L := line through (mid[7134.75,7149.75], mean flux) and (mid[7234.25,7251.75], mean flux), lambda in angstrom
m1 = 0.04 mag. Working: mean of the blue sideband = 4.55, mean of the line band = 4.55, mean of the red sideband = 4.79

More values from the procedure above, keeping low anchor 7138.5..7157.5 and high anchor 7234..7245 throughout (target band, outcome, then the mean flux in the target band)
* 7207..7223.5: 0.05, 4.57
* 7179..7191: 0.04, 4.49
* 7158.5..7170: 0.03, 4.44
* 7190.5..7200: 0.05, 4.48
